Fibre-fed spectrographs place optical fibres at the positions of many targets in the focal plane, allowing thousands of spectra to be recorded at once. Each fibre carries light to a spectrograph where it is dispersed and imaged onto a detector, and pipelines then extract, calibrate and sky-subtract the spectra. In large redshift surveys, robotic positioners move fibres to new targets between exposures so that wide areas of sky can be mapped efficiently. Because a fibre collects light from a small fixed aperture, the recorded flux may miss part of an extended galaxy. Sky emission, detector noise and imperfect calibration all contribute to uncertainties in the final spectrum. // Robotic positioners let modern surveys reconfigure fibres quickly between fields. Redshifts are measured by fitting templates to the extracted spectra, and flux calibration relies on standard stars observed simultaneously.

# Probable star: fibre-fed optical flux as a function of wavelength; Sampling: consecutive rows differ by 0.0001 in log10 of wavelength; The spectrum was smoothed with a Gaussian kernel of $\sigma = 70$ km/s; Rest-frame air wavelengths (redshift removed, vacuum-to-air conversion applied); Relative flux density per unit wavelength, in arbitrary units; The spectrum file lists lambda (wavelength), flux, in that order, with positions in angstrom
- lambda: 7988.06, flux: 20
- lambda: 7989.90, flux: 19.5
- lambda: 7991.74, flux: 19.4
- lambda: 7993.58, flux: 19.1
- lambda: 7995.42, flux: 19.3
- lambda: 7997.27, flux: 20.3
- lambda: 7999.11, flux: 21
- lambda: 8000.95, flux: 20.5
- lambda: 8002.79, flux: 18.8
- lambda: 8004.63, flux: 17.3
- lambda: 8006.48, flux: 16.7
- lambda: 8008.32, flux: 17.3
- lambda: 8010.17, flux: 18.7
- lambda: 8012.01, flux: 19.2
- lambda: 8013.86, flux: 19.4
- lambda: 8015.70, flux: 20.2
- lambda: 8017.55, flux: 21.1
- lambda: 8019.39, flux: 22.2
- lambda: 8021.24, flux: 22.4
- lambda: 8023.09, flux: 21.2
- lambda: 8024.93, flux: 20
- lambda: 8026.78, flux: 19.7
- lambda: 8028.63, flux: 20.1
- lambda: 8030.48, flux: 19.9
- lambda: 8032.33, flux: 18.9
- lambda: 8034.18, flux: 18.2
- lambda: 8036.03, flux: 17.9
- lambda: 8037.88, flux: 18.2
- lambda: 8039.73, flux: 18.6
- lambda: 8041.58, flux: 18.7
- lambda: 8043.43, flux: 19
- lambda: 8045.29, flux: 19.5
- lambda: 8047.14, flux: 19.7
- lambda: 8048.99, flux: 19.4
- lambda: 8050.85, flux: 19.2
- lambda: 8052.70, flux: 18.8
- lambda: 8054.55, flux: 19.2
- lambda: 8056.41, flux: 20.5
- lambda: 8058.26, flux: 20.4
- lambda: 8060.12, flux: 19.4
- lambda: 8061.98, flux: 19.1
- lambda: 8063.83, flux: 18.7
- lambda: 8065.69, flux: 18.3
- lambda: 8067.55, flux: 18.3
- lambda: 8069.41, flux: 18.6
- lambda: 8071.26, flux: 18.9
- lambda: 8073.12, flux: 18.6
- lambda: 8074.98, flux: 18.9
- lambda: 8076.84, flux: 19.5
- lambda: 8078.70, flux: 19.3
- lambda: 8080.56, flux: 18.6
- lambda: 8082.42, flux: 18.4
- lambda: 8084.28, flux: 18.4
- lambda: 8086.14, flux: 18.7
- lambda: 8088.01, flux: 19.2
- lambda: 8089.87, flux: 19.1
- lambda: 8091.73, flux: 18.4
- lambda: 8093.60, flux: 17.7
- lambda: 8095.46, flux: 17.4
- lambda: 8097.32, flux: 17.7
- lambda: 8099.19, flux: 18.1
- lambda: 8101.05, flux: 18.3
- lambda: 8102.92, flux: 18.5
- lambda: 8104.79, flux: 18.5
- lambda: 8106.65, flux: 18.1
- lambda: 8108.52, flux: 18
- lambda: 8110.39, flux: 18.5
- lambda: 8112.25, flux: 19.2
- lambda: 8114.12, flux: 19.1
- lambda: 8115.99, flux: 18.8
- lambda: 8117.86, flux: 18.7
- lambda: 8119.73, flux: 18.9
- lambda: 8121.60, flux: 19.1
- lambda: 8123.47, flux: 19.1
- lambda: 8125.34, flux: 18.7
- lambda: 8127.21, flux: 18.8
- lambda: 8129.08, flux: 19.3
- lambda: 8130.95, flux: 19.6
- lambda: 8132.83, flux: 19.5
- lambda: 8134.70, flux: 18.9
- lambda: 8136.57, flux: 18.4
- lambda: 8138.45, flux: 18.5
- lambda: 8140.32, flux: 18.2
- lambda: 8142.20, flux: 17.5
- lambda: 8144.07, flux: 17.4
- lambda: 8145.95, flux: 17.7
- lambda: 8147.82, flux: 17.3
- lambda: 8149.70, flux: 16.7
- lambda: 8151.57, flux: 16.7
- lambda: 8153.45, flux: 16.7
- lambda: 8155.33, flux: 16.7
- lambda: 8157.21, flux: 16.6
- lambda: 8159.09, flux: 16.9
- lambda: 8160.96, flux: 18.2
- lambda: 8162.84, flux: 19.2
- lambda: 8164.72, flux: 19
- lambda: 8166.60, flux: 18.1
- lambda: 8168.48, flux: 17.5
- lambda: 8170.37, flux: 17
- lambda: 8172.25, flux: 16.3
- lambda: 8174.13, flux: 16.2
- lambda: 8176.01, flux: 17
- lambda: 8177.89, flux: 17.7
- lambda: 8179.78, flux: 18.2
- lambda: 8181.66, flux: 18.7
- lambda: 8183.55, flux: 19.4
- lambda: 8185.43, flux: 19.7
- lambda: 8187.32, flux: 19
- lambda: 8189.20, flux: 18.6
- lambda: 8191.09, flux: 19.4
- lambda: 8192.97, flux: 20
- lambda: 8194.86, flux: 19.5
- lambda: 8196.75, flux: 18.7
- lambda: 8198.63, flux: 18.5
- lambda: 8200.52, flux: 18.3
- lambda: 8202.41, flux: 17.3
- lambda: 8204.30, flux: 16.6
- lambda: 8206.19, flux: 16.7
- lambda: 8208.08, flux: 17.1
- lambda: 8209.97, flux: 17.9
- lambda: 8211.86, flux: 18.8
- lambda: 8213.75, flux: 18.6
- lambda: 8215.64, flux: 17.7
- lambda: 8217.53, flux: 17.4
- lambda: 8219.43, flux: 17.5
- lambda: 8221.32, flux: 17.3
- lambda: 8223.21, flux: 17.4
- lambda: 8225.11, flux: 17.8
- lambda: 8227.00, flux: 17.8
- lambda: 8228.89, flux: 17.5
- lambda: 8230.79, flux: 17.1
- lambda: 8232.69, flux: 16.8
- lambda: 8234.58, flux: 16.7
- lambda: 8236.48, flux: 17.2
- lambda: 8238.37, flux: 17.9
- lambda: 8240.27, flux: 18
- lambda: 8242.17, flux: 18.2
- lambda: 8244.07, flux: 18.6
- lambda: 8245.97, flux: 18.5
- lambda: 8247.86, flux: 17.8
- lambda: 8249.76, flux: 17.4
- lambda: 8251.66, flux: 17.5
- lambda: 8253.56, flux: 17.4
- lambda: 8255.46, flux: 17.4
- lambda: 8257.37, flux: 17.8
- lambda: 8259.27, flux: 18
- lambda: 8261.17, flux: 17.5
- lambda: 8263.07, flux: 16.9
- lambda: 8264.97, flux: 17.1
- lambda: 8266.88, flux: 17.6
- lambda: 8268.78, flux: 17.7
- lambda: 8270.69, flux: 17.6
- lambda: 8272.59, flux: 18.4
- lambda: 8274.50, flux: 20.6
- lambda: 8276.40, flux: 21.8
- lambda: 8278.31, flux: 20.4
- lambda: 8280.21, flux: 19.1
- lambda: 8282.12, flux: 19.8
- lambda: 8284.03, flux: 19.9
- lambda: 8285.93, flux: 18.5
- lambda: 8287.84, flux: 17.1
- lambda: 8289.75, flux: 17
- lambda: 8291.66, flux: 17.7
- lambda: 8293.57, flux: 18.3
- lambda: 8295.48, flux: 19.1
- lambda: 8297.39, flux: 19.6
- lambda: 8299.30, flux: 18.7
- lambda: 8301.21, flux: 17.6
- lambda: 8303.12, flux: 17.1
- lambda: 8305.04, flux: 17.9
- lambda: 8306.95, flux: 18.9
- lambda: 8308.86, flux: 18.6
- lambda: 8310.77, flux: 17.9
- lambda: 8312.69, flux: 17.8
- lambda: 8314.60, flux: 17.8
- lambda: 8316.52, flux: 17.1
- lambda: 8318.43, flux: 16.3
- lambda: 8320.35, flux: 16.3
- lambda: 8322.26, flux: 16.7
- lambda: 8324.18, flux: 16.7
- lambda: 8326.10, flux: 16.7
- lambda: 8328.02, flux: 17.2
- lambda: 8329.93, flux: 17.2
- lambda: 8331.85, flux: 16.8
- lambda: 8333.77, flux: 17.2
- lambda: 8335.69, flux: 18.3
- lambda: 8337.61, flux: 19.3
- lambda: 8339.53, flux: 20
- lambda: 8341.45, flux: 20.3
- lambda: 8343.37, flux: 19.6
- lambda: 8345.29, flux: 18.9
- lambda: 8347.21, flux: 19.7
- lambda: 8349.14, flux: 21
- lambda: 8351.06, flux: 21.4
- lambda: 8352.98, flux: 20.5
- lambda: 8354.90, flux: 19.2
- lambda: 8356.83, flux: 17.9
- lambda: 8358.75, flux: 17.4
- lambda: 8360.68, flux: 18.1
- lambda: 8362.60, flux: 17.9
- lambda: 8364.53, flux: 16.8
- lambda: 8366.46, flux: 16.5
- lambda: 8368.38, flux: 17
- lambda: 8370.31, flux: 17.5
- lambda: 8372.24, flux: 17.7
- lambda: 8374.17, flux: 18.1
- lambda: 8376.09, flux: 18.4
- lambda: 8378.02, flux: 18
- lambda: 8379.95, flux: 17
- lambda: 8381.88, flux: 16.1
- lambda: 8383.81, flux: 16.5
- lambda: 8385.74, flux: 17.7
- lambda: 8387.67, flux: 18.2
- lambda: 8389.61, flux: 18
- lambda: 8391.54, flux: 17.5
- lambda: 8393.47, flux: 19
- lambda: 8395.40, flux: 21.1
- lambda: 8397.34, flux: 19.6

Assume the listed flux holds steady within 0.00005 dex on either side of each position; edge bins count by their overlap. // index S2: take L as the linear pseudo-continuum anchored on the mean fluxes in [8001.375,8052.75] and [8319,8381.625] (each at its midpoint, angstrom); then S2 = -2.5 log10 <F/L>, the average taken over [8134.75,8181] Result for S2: 0.079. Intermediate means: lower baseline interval 19.3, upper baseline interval 18.1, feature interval 17.5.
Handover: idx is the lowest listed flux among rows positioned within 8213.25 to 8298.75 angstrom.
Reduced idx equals 16.7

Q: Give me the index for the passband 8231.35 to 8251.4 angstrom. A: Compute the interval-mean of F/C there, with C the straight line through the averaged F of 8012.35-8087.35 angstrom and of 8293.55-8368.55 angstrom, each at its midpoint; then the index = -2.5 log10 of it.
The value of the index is 0.052 mag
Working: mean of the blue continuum 19.3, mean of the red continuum 18.2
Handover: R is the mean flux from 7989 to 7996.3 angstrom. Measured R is 19.3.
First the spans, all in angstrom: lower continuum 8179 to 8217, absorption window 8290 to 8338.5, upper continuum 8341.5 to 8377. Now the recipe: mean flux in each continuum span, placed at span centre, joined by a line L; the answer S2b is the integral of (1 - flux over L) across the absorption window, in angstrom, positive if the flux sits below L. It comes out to 2.2 angstrom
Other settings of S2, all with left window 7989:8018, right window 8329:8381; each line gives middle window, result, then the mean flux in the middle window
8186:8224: 0.04 mag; 18.1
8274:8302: -0.02 mag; 19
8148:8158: 0.13 mag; 16.7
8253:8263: 0.06 mag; 17.6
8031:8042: 0.04 mag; 18.5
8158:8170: 0.05 mag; 18.1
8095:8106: 0.05 mag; 18.1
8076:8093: 0.01 mag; 18.8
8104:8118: 0.02 mag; 18.6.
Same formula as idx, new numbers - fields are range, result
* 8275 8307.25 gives 17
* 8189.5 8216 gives 16.6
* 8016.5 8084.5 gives 17.9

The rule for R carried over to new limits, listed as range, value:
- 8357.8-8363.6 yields 17.8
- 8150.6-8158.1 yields 16.7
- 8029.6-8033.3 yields 19.4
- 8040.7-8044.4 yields 18.8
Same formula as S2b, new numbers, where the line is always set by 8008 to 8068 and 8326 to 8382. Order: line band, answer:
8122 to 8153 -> 1.4 angstrom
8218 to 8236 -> 1.4 angstrom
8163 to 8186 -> 1.3 angstrom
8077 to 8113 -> 1.5 angstrom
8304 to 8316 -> 0.2 angstrom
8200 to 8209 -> 0.8 angstrom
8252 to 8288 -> 0.3 angstrom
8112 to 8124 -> 0.1 angstrom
